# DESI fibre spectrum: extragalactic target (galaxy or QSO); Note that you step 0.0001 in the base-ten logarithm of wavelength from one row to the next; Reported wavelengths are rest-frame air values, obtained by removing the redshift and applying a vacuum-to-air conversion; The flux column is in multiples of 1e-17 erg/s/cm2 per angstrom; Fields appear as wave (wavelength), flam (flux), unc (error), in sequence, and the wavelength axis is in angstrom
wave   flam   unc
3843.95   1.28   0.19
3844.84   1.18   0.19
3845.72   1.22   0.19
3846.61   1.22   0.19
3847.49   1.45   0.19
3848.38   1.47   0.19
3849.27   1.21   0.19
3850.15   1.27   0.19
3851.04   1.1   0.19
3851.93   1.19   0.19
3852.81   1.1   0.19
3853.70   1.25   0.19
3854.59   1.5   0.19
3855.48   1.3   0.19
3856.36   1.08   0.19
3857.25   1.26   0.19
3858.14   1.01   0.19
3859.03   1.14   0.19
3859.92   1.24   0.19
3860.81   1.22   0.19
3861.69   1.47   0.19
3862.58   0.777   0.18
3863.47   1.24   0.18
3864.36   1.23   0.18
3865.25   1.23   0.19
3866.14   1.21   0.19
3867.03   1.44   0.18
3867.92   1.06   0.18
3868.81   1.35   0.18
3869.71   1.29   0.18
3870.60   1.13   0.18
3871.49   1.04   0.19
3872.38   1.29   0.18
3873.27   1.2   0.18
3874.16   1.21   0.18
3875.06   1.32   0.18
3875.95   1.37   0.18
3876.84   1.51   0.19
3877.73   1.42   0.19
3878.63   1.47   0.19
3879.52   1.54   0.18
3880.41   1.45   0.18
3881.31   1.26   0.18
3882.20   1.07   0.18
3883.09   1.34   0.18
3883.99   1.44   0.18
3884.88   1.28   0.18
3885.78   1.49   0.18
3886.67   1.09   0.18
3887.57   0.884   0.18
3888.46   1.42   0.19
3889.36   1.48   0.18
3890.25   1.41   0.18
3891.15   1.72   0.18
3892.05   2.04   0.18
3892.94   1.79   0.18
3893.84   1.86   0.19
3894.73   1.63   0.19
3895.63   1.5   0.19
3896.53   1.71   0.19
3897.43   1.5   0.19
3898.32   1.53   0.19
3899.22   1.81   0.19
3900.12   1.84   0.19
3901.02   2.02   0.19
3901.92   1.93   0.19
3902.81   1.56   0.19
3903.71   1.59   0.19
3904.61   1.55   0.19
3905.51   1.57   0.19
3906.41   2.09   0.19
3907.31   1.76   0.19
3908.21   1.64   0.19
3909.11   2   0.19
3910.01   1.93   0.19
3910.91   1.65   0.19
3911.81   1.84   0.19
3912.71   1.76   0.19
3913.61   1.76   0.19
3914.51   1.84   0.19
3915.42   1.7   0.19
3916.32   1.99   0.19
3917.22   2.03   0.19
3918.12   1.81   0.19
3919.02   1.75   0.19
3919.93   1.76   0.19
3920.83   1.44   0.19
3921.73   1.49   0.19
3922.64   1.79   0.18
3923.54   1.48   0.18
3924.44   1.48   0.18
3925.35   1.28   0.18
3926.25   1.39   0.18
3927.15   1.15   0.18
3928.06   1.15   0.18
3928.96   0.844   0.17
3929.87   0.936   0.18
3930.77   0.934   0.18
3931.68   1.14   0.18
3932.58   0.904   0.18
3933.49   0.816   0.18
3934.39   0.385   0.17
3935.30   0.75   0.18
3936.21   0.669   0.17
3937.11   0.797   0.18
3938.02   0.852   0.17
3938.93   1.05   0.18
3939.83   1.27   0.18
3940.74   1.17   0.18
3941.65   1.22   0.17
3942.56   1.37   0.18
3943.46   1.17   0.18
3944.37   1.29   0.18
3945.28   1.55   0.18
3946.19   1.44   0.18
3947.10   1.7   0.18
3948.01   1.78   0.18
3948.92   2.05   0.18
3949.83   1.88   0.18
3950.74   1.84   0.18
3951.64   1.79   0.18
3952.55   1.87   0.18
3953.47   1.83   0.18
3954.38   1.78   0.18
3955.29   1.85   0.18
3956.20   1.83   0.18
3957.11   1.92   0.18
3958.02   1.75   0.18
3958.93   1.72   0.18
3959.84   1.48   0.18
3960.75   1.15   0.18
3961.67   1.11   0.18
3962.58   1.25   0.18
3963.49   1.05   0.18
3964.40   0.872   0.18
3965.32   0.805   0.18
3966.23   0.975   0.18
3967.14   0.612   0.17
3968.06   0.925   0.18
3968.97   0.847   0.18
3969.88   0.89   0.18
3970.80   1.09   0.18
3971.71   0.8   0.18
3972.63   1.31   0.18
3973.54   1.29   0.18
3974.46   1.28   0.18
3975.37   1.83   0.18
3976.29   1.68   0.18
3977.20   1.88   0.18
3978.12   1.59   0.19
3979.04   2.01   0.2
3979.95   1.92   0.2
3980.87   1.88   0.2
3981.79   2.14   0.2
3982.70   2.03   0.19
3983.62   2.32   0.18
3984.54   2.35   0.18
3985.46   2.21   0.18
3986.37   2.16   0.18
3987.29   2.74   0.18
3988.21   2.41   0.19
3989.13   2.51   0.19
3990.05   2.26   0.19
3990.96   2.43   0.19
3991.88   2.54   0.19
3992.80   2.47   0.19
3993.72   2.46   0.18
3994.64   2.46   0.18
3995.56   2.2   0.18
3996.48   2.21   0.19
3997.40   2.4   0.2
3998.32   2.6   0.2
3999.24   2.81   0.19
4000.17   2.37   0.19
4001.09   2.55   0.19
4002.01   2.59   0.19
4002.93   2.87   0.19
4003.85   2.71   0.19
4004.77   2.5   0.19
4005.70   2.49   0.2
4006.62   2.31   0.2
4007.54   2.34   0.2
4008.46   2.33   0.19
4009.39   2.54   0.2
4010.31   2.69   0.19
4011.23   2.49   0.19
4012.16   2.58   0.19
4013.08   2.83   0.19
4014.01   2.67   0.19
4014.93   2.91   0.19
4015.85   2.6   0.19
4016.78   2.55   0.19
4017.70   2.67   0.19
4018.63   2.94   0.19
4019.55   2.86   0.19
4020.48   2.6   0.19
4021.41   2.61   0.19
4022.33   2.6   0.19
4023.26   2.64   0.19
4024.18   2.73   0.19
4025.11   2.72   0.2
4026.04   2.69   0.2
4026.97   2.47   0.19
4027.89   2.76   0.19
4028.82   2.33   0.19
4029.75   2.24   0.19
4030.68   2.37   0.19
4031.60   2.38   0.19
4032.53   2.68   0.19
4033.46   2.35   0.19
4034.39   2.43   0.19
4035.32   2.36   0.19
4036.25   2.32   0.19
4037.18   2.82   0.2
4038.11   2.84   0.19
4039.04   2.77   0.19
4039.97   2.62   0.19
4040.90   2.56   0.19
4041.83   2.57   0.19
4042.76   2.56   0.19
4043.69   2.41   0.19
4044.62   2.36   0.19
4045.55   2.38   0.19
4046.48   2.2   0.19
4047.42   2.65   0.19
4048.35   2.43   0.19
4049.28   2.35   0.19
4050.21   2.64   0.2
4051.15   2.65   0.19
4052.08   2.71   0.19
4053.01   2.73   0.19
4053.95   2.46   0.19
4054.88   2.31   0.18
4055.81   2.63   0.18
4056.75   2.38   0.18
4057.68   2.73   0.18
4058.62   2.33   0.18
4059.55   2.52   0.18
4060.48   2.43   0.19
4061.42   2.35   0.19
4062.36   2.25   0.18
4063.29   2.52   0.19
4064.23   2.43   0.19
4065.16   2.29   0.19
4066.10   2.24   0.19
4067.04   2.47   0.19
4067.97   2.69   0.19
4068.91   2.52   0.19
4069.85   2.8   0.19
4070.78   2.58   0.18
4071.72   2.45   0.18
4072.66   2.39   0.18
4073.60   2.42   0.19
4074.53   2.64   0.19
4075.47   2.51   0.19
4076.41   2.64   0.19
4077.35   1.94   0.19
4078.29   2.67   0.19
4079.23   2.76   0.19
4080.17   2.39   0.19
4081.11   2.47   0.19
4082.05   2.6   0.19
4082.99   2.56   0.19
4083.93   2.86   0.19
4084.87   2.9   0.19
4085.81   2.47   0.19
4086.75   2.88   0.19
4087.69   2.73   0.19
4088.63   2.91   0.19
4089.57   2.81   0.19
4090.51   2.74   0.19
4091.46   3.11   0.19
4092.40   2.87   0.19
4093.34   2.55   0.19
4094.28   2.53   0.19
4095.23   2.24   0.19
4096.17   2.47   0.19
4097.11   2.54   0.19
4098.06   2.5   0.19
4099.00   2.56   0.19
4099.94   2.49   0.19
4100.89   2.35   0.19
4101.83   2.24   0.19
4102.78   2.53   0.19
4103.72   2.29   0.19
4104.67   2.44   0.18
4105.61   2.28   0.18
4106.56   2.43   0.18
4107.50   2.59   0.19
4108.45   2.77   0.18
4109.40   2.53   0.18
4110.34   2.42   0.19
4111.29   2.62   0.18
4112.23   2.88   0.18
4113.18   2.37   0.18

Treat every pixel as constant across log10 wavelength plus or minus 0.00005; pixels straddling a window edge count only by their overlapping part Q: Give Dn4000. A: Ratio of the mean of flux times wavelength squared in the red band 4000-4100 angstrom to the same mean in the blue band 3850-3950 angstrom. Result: 2.0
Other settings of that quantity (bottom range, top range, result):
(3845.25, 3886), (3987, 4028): 2.18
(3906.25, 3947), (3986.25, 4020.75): 1.91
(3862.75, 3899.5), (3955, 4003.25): 1.39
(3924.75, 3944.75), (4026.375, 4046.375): 2.56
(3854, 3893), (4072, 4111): 2.19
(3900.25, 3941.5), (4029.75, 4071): 1.86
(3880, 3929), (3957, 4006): 1.23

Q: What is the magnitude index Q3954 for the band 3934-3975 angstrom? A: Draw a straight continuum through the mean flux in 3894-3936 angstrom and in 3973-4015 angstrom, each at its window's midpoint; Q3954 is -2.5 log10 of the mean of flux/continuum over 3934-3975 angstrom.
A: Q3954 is 0.42 mag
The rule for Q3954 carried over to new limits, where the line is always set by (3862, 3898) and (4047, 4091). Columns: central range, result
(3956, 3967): 0.401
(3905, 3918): -0.166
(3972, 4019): -0.111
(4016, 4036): -0.129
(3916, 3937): 0.286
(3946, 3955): 0.002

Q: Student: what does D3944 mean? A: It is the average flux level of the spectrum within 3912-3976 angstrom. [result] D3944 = 1.36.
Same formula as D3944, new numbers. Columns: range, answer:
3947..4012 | 1.93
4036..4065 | 2.51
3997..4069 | 2.54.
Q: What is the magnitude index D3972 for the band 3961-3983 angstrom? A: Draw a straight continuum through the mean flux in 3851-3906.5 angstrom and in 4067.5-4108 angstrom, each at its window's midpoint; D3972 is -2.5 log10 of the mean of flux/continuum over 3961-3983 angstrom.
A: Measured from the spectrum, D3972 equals 0.40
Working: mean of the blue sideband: 1.4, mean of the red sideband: 2.57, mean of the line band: 1.33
